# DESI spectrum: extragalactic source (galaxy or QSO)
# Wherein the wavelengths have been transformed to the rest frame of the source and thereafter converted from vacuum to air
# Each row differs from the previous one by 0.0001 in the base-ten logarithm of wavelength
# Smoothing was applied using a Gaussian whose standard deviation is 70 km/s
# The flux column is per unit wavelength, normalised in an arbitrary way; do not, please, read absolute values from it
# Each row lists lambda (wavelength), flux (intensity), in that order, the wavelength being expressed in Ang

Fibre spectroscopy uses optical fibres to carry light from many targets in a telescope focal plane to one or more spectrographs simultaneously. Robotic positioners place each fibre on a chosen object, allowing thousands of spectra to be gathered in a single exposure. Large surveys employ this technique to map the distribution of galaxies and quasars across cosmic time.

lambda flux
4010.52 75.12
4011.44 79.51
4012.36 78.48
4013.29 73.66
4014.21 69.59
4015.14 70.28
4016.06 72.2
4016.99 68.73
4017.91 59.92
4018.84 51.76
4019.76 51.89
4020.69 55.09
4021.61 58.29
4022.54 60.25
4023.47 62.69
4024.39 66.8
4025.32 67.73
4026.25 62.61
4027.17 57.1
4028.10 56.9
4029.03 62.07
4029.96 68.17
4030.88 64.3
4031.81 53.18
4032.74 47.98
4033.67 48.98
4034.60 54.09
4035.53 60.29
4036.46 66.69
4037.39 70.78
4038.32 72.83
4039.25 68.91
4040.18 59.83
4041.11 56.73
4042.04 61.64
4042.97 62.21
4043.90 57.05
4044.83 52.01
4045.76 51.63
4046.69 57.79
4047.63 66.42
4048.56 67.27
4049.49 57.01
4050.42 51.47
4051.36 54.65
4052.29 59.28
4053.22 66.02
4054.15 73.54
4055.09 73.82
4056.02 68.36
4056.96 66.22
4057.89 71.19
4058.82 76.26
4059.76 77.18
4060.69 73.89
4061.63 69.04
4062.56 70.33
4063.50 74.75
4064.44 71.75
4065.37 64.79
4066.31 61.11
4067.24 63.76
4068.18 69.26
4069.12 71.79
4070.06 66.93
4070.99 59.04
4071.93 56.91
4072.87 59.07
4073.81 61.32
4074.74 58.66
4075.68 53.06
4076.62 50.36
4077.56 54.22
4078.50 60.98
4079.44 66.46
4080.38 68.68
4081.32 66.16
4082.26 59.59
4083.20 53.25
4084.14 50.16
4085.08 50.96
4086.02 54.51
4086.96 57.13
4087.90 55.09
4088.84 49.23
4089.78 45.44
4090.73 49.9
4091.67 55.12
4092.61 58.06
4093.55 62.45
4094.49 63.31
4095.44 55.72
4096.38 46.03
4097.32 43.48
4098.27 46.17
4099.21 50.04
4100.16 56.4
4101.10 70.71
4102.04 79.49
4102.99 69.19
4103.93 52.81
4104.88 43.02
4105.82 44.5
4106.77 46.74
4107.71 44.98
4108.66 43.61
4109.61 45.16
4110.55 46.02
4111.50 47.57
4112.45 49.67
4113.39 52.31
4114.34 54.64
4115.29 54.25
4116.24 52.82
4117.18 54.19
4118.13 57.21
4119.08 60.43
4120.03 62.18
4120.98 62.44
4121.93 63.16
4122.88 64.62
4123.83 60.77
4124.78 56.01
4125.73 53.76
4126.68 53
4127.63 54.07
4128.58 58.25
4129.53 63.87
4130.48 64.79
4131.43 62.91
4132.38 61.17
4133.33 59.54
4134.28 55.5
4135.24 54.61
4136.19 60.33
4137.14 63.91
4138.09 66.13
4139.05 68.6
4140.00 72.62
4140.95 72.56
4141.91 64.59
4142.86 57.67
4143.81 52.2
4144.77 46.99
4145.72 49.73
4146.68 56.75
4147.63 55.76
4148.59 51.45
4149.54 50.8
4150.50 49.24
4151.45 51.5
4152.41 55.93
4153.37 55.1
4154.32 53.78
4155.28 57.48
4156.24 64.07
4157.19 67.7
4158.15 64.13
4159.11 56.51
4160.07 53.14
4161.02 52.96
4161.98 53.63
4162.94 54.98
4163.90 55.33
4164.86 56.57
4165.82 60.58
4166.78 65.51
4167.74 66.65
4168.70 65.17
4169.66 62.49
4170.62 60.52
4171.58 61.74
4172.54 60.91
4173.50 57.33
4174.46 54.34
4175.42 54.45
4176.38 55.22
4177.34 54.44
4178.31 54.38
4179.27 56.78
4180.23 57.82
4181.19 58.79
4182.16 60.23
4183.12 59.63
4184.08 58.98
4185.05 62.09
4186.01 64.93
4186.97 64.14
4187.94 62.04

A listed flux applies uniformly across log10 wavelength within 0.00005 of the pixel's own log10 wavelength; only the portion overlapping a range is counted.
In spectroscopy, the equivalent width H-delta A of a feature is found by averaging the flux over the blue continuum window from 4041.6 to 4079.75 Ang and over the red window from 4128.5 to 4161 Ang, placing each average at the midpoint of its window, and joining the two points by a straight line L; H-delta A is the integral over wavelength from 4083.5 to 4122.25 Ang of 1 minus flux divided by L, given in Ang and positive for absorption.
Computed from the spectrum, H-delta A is 4.67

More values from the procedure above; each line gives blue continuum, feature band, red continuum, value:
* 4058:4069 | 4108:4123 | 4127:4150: 2.1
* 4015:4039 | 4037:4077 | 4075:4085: -3.2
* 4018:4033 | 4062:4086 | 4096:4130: -2.1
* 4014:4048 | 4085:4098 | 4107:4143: 1.2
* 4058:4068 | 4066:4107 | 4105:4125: 3.5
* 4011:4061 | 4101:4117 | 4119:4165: 2.0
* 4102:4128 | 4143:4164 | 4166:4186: 0.9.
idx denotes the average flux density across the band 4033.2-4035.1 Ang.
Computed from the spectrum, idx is 51.6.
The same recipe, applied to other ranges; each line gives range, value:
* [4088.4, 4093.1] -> 51.6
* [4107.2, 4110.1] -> 44.7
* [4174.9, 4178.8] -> 54.6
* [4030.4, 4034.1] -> 53.8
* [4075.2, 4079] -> 54.7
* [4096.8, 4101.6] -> 53.5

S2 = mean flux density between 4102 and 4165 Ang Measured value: 56.6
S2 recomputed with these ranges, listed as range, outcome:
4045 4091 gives 61.9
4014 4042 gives 61.5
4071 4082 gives 59.6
